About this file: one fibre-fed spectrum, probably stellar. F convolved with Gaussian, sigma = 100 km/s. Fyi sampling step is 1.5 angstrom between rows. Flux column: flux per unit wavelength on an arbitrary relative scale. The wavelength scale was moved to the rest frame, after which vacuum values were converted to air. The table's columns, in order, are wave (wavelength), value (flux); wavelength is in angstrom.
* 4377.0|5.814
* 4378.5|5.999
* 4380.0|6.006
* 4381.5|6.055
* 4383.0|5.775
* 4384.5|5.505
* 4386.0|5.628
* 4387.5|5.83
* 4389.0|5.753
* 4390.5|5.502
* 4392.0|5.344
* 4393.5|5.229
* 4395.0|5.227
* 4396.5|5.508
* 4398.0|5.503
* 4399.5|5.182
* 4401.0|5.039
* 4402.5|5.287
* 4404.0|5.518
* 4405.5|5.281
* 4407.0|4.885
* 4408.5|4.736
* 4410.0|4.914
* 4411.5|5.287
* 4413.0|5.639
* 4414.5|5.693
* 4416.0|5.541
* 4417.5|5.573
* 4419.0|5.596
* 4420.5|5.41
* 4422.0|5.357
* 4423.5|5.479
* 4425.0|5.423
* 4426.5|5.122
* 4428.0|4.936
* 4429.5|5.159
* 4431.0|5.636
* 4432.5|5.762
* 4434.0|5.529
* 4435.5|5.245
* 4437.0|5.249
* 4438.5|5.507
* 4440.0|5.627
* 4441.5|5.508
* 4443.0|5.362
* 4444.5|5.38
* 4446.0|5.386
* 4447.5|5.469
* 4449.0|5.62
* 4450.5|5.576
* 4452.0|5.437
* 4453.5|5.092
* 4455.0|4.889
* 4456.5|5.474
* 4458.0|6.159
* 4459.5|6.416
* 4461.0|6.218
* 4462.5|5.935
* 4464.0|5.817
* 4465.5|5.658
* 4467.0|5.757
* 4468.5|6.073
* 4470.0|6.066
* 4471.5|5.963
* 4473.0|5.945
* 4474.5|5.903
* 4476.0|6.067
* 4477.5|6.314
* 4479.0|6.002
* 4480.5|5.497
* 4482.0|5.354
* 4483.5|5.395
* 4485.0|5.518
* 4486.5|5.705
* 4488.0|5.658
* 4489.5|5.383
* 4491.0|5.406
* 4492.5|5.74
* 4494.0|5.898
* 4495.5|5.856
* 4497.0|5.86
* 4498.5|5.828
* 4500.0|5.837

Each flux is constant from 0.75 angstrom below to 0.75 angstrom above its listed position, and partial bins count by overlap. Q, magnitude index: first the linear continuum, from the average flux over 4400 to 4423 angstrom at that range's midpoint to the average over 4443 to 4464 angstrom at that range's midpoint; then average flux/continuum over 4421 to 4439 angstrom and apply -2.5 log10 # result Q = 0.02 mag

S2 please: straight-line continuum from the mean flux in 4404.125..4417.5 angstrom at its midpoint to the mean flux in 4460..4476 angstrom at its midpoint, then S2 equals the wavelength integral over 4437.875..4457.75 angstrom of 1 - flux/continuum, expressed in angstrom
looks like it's 1.0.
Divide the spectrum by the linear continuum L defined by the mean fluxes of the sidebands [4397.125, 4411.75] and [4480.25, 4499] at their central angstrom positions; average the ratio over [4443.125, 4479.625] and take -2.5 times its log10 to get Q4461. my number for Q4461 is -0.06 mag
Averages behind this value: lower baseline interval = 5.16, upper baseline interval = 5.62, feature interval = 5.77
